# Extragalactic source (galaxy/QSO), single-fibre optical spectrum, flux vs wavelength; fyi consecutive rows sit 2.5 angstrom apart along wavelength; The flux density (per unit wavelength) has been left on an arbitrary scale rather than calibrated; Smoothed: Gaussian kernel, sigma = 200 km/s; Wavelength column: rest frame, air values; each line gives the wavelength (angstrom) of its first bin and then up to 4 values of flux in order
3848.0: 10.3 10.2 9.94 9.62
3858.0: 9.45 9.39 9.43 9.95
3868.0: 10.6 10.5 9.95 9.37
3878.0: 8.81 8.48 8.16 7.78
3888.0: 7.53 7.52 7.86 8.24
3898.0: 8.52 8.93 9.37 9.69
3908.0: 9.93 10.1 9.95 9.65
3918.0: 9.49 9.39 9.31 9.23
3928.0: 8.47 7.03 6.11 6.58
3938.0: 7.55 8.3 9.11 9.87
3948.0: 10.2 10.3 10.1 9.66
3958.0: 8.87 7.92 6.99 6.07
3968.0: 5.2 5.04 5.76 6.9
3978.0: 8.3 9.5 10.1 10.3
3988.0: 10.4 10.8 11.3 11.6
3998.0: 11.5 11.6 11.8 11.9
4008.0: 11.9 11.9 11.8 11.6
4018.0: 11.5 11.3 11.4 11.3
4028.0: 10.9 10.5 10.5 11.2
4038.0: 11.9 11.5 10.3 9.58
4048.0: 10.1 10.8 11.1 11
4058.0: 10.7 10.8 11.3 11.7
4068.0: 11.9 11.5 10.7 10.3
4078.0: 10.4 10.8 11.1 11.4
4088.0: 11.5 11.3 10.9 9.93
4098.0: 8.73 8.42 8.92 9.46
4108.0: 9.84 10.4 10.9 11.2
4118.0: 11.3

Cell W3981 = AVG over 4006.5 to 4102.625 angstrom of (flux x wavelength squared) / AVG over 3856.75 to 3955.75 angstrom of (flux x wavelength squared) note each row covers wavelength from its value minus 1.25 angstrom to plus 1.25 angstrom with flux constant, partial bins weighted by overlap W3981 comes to 1.3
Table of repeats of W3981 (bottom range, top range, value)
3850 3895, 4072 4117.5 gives 1.27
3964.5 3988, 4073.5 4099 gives 1.47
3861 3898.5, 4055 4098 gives 1.36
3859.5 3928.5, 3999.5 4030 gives 1.34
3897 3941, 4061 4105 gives 1.32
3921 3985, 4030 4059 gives 1.39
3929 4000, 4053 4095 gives 1.35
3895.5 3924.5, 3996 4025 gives 1.30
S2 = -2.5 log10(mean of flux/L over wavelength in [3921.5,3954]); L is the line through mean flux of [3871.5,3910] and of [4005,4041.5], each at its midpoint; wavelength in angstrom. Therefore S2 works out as 0.13 mag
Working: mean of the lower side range 8.72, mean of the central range 8.62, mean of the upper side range 11.4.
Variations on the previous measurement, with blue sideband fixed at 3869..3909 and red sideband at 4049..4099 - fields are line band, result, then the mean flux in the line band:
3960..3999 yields 0.15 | 8.6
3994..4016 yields -0.16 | 11.7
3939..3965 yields 0.06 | 9.03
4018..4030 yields -0.09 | 11.2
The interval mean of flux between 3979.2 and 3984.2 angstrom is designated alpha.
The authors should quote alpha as 9.78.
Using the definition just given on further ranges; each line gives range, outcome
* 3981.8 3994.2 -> 10.6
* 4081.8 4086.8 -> 11.3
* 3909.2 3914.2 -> 10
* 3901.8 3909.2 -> 9.66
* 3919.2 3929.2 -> 9.11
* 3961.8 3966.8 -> 6.51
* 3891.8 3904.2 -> 8.58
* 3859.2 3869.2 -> 9.84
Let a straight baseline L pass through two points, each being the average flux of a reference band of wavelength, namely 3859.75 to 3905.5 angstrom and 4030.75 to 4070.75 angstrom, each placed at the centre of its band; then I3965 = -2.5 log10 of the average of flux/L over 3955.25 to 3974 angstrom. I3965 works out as 0.407 mag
